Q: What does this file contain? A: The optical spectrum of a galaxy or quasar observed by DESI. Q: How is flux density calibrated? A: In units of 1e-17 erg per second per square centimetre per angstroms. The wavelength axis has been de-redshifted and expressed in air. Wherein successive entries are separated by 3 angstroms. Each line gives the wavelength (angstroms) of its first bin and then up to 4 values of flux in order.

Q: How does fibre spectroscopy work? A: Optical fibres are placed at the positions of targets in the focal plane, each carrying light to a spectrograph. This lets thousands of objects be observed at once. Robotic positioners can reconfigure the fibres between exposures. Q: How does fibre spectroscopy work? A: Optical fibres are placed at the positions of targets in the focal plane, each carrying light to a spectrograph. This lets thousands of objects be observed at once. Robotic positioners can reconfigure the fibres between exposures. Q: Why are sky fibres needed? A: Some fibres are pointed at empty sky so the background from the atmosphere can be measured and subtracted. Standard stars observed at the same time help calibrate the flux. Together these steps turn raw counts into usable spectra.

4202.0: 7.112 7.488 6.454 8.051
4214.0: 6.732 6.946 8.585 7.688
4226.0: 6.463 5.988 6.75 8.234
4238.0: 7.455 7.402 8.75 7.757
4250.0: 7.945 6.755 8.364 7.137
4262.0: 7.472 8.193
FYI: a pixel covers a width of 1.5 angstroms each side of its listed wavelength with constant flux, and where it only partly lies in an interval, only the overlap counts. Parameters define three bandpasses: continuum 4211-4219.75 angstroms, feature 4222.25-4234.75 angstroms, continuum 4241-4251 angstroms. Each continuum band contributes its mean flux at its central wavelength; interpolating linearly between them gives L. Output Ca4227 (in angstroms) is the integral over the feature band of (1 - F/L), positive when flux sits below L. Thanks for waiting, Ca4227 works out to 1.3 angstroms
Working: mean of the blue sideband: 7.3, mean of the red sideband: 8.05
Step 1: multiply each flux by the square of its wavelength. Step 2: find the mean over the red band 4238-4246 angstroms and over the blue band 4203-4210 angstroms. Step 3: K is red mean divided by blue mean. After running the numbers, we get 1.1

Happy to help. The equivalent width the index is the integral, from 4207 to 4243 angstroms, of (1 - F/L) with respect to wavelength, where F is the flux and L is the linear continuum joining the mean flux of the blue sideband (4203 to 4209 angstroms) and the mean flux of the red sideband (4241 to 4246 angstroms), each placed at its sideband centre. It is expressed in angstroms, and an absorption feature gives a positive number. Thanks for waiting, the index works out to 1.8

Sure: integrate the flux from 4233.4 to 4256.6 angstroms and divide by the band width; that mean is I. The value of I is 7.81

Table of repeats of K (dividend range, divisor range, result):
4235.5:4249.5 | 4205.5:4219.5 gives 1.11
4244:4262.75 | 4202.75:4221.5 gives 1.06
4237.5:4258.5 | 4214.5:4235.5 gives 1.09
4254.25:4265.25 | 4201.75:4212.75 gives 1.09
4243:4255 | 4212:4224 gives 1.05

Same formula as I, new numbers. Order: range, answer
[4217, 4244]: 7.38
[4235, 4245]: 7.88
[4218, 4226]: 7.75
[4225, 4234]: 6.5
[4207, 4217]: 7.09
